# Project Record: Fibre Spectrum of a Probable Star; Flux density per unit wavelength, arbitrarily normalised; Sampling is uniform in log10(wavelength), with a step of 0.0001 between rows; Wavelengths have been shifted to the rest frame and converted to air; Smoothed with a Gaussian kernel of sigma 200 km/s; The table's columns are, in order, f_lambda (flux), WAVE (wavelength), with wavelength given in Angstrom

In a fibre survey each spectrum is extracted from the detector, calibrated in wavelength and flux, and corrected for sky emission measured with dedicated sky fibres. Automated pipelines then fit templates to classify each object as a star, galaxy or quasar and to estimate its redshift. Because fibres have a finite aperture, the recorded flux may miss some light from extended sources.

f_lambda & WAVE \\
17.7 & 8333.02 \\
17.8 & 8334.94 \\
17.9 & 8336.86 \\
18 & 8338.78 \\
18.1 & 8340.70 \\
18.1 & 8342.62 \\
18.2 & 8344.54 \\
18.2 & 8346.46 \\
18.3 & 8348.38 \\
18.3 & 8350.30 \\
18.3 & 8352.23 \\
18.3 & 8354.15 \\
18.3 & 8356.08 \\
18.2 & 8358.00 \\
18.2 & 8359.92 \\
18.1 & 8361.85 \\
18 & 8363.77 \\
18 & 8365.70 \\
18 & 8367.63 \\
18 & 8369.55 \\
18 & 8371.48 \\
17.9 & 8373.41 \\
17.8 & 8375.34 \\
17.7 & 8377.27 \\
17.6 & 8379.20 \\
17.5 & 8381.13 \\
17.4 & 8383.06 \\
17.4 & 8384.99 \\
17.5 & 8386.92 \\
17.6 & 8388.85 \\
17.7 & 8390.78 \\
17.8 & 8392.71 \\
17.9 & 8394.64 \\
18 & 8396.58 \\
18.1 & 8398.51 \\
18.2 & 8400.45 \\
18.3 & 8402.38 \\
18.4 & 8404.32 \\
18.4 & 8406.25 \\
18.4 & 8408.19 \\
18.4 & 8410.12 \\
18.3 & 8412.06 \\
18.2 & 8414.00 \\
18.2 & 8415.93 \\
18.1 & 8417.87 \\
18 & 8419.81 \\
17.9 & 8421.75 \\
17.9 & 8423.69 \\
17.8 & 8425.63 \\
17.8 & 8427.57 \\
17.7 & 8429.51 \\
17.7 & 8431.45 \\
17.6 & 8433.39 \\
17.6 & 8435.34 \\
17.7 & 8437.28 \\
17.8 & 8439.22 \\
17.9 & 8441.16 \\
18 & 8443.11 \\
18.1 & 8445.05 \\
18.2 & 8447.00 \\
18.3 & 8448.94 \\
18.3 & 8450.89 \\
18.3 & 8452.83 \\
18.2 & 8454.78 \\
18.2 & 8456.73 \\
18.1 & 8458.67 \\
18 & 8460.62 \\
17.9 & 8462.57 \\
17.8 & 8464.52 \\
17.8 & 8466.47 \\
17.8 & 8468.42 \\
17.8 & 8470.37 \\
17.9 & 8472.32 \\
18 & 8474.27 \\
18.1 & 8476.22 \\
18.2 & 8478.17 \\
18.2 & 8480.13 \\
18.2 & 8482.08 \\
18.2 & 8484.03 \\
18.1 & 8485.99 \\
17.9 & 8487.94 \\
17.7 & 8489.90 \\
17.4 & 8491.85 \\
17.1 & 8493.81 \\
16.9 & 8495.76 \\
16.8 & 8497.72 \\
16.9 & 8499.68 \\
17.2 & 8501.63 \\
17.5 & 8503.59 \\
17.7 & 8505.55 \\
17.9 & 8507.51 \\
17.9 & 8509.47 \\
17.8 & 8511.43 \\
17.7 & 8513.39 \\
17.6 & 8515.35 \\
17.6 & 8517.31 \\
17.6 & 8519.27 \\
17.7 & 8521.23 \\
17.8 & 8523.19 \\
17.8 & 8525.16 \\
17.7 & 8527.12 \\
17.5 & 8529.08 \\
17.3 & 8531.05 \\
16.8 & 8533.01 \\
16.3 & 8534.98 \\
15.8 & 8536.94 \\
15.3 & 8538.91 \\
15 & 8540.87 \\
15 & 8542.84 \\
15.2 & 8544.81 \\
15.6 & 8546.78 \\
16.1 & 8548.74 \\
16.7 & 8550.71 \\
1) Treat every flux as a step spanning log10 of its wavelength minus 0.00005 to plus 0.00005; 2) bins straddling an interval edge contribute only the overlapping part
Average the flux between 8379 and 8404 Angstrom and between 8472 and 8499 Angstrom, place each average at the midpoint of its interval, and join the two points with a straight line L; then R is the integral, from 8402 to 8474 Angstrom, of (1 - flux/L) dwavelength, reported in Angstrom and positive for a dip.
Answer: -1.0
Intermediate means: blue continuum 17.8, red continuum 17.7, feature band 18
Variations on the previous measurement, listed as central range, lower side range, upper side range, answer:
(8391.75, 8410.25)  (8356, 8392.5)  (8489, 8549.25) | -0.5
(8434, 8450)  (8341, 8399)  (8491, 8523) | -0.2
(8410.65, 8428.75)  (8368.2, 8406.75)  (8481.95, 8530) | -0.2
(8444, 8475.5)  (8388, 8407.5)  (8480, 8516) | -0.5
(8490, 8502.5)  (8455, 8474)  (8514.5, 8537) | 0.4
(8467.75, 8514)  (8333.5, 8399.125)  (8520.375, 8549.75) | -2.4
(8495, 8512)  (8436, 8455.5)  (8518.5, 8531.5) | 0.3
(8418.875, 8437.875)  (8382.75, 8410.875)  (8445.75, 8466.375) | 0.3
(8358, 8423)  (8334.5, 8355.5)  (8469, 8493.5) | 0.4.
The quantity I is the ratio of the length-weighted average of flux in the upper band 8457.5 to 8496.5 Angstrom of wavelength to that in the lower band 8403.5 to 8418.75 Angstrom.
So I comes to 0.98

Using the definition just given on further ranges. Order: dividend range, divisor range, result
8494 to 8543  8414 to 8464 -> 0.95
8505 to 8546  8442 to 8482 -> 0.94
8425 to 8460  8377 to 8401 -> 1.01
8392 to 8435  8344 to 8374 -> 0.99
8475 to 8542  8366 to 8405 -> 0.97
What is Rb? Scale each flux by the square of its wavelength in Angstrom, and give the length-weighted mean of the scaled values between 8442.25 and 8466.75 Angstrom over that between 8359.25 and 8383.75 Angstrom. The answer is 1.0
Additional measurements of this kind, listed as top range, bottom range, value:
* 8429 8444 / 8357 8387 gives 1.01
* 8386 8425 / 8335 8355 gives 1.01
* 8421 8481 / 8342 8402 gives 1.02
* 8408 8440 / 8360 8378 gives 1.01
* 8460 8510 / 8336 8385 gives 1.01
